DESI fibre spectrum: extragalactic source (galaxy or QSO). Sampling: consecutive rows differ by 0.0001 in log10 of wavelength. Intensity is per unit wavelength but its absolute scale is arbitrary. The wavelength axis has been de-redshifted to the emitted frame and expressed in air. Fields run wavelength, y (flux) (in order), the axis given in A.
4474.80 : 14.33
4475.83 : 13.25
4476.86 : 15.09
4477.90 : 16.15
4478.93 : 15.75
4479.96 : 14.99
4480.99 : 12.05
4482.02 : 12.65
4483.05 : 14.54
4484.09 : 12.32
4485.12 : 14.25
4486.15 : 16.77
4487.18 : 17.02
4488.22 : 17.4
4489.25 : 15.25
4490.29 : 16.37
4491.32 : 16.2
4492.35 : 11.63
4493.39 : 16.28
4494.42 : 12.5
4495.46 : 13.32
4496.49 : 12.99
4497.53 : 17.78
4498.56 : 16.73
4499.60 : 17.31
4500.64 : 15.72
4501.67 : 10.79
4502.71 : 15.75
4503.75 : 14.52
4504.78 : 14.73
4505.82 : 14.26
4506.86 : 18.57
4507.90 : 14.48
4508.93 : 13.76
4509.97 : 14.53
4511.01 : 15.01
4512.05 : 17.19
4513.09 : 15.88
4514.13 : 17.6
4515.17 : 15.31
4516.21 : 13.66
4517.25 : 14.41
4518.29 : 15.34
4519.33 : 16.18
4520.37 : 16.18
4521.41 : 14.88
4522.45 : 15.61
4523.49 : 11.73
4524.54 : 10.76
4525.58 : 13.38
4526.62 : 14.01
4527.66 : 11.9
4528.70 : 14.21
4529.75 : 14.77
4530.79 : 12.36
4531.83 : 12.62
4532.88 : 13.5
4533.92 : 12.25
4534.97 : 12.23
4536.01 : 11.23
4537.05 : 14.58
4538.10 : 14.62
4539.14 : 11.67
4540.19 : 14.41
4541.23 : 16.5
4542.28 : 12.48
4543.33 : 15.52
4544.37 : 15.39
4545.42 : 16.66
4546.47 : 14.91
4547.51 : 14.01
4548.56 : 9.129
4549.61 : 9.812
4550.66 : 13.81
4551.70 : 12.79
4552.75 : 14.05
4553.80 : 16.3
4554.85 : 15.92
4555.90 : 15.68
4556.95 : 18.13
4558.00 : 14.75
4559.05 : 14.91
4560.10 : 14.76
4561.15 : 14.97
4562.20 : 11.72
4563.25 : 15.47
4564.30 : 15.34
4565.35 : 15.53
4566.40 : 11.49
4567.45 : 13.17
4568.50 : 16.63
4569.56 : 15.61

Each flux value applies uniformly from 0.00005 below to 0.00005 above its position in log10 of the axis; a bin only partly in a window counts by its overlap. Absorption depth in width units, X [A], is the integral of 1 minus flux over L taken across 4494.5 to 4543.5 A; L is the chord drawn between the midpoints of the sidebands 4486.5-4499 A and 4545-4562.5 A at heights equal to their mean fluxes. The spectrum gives 1.60 A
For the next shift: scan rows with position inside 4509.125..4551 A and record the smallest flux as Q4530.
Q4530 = 9.129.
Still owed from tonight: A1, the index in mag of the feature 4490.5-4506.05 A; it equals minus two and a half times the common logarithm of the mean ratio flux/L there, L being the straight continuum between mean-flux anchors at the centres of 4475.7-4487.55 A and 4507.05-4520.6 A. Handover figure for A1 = 0.02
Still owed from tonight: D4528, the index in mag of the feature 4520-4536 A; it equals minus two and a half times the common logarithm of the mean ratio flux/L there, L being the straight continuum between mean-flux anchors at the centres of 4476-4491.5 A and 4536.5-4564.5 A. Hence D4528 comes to 0.10 mag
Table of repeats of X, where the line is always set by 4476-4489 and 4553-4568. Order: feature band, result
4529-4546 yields 1.2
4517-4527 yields 0.4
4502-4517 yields -0.4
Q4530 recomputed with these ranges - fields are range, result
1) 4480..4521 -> 10.79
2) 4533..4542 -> 11.23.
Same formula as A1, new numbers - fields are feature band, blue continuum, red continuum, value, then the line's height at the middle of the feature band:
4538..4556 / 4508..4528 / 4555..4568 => 0.05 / 14.7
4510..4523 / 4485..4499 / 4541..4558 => -0.04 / 14.9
